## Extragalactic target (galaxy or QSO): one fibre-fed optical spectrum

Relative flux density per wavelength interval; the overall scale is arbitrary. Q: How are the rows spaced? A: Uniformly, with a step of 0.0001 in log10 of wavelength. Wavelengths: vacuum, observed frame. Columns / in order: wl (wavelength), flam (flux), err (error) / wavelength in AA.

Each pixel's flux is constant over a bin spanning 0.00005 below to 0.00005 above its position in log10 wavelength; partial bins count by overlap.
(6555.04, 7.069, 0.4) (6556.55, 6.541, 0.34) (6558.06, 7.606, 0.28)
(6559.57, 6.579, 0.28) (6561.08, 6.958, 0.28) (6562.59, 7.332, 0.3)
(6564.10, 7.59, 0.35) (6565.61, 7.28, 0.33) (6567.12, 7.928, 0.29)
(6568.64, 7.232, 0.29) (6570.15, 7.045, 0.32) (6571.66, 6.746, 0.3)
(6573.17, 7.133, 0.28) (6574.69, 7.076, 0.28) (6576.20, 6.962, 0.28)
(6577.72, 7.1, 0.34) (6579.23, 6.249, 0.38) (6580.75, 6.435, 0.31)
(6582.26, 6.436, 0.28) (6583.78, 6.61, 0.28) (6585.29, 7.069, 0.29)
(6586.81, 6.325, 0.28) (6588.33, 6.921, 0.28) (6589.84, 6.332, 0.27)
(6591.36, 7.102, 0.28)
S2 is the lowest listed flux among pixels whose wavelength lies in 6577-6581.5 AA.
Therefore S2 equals 6.249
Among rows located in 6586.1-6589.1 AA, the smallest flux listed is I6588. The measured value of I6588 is 6.325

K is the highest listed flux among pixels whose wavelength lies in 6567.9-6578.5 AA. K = 7.232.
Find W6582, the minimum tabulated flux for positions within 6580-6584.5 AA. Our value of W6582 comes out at 6.435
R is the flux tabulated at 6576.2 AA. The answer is 6.962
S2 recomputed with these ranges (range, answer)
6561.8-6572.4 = 6.746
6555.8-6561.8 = 6.541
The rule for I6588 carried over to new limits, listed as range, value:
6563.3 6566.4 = 7.28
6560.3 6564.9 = 6.958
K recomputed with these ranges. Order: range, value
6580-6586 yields 7.069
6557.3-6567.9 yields 7.928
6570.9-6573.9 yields 7.133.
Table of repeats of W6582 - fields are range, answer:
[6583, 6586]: 6.61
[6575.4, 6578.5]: 6.962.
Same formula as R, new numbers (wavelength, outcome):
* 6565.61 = 7.28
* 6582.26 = 6.436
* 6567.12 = 7.928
